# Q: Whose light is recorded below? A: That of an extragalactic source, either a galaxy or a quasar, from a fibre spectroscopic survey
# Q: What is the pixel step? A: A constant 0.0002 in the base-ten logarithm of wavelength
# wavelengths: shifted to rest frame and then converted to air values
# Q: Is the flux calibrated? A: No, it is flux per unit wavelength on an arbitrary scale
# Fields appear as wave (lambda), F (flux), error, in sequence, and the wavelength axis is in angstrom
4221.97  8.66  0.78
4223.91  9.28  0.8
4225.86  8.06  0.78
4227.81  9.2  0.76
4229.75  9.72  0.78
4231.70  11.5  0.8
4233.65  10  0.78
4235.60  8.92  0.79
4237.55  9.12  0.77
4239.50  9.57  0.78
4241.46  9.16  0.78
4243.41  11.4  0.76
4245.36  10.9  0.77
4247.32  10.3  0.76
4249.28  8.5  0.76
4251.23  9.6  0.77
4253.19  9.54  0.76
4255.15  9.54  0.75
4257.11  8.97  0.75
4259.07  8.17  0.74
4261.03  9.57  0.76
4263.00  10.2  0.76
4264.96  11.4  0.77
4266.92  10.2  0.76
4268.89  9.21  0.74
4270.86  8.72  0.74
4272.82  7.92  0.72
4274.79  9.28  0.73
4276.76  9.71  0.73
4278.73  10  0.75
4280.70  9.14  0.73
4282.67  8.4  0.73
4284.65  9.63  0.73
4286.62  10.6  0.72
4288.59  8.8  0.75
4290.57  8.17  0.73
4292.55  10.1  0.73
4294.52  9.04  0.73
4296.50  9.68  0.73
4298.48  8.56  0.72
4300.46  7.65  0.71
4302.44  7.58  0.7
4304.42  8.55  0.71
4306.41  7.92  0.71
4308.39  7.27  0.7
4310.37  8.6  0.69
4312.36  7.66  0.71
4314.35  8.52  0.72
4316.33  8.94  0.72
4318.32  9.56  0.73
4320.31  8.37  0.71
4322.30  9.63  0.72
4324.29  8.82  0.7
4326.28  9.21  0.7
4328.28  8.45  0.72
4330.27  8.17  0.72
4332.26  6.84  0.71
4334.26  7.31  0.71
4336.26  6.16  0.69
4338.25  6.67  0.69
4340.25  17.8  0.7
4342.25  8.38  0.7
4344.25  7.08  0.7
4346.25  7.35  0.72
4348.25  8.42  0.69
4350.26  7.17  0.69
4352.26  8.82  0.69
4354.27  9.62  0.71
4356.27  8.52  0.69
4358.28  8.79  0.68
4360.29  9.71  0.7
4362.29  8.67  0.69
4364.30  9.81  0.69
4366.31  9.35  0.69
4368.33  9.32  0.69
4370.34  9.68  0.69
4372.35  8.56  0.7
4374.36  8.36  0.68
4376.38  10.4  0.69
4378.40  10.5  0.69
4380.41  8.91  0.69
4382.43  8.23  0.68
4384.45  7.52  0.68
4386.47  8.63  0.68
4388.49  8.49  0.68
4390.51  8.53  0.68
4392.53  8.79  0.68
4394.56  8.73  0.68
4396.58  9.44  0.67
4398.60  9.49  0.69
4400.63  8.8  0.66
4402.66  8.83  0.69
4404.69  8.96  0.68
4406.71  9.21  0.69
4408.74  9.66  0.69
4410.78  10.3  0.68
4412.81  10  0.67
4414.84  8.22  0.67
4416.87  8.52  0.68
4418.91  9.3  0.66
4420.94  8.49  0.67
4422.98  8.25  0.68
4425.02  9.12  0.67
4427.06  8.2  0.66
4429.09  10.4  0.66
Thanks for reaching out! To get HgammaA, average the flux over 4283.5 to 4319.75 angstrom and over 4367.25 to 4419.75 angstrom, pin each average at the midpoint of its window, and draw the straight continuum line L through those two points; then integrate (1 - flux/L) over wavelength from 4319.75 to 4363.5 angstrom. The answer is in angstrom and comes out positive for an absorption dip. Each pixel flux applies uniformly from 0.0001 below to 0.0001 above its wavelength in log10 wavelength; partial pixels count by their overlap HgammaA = 1.06 angstrom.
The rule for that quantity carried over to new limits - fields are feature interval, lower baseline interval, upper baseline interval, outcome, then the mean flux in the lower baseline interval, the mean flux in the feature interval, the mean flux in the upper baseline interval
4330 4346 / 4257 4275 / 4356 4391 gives 1.09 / 9.39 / 8.51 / 9.01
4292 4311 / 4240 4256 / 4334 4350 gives 1.48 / 9.86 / 8.46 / 8.64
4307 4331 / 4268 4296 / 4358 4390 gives 1.44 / 9.2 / 8.6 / 9.06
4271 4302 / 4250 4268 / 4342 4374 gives 1.09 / 9.67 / 9.08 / 8.71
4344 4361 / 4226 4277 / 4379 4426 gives 1.32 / 9.6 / 8.42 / 8.9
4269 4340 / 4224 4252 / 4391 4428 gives 5.80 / 9.7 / 8.66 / 9.01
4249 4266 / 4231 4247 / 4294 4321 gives 0.11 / 10.1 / 9.55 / 8.41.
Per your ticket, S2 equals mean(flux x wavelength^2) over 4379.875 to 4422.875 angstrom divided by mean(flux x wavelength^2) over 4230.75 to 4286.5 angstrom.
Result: 0.99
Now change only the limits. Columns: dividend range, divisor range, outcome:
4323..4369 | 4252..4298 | 0.96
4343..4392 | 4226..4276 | 0.96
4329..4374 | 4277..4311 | 1.02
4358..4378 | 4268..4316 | 1.10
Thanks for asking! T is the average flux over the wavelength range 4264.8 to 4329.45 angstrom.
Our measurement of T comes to 8.91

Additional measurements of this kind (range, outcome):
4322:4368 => 8.72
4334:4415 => 8.98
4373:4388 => 8.91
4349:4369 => 8.96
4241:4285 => 9.54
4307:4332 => 8.54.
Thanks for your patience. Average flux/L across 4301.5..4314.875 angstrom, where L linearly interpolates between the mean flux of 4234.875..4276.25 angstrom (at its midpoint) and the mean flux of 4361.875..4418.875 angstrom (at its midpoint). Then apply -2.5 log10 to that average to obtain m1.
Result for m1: 0.17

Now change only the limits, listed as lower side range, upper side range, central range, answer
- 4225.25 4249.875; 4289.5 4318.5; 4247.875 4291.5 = -0.02 mag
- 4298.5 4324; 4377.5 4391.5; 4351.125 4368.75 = -0.07 mag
